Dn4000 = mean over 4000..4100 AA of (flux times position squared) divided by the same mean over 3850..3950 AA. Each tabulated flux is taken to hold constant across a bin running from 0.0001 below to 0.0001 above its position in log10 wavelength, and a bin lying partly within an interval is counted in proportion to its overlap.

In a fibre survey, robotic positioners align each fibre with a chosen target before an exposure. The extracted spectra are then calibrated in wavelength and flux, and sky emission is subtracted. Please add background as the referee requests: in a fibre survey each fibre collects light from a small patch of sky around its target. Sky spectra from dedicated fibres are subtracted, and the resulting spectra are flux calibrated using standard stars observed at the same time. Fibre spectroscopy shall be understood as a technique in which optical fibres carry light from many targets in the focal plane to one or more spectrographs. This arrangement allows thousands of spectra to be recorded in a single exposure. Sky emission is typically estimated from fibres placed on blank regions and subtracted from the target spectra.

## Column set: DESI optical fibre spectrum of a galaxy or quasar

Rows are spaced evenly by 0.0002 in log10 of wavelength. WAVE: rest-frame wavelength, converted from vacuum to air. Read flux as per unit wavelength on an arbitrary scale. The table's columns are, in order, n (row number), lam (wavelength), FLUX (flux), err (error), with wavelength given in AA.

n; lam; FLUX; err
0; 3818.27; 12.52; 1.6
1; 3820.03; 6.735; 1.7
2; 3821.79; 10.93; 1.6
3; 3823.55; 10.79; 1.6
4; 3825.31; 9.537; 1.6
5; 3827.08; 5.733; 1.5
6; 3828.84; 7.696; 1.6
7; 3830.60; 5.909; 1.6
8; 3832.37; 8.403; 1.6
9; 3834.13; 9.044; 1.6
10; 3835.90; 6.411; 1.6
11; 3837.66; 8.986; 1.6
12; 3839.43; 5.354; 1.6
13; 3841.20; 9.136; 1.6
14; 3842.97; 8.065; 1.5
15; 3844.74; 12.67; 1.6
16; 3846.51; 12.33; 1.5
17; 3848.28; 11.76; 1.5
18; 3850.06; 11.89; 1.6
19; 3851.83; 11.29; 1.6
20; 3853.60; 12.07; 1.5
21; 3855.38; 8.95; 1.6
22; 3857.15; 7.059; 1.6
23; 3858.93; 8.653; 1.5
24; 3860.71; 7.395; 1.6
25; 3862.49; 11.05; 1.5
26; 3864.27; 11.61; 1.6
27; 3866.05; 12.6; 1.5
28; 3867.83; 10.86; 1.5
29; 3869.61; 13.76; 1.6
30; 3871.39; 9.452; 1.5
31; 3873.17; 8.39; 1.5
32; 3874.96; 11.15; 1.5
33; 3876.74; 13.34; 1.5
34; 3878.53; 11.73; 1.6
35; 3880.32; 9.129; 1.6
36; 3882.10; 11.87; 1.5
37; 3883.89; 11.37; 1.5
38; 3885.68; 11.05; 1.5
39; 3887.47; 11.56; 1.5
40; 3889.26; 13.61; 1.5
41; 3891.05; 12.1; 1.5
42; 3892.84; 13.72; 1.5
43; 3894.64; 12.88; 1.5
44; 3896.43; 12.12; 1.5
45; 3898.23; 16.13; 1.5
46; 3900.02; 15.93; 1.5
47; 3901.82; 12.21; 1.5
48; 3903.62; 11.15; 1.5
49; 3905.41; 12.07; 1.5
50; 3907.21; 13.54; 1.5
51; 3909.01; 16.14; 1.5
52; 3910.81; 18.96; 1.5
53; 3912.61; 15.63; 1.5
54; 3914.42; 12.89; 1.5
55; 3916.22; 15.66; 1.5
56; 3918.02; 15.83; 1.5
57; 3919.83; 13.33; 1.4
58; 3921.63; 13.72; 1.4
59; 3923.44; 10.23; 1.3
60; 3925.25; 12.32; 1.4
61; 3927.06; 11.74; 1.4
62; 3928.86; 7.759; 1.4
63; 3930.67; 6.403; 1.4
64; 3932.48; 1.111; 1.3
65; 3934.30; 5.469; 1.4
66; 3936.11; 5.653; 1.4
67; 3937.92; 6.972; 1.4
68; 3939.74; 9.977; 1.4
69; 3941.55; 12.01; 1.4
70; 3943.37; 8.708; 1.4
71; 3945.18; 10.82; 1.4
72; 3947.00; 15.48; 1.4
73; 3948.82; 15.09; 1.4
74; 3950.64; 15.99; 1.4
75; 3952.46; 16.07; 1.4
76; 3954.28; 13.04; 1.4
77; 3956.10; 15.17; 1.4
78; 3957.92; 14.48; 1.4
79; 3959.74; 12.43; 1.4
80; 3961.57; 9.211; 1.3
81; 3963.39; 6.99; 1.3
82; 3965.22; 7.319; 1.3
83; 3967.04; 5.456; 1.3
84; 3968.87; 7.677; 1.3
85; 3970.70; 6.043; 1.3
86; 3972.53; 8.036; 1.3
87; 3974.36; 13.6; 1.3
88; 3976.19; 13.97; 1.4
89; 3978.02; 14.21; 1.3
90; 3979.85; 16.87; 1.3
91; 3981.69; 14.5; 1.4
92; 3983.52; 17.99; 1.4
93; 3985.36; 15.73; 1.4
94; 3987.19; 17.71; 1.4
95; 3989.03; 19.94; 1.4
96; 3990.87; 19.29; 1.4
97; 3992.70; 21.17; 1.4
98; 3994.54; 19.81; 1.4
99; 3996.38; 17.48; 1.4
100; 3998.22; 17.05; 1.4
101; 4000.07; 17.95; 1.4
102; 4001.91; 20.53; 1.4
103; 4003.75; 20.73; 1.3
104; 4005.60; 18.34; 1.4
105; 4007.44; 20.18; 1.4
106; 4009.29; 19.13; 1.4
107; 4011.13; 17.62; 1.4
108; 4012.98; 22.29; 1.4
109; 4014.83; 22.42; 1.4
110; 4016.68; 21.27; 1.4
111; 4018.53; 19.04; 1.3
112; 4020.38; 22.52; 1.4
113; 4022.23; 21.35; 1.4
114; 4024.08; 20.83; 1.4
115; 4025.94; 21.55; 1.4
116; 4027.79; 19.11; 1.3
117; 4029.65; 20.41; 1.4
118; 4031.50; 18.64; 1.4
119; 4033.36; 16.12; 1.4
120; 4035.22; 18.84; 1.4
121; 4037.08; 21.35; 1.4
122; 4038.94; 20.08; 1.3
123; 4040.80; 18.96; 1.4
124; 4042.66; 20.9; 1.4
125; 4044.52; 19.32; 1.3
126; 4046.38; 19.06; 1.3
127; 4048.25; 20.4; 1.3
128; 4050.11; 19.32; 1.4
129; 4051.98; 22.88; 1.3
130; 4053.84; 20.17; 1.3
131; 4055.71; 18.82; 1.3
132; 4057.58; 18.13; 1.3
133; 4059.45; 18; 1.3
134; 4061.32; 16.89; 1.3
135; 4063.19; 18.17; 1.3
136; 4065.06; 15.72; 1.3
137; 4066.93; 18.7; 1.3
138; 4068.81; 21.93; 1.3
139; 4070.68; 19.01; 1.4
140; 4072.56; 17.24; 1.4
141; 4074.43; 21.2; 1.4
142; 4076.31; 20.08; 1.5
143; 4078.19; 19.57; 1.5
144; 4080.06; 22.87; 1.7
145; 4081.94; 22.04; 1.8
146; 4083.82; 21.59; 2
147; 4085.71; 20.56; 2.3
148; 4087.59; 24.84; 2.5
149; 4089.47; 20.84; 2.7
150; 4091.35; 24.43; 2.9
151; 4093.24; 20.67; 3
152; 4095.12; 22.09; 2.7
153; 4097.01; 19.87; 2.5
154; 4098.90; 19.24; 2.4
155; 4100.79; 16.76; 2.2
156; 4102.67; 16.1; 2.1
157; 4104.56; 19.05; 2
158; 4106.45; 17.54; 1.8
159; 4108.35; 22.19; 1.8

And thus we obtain 1.88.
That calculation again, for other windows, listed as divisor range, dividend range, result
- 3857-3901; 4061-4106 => 1.91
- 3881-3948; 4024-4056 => 1.79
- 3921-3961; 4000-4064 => 1.90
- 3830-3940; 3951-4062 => 1.67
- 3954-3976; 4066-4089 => 2.20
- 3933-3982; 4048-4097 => 1.94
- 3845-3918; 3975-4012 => 1.56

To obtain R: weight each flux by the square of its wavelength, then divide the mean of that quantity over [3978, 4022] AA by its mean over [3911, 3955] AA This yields 1.72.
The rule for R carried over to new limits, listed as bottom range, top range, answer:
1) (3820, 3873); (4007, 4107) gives 2.31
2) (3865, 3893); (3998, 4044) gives 1.85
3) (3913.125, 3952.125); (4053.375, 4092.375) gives 1.97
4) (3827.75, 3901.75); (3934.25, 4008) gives 1.37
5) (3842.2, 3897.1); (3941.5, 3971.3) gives 1.06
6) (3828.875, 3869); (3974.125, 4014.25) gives 2.03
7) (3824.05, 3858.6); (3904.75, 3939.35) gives 1.29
